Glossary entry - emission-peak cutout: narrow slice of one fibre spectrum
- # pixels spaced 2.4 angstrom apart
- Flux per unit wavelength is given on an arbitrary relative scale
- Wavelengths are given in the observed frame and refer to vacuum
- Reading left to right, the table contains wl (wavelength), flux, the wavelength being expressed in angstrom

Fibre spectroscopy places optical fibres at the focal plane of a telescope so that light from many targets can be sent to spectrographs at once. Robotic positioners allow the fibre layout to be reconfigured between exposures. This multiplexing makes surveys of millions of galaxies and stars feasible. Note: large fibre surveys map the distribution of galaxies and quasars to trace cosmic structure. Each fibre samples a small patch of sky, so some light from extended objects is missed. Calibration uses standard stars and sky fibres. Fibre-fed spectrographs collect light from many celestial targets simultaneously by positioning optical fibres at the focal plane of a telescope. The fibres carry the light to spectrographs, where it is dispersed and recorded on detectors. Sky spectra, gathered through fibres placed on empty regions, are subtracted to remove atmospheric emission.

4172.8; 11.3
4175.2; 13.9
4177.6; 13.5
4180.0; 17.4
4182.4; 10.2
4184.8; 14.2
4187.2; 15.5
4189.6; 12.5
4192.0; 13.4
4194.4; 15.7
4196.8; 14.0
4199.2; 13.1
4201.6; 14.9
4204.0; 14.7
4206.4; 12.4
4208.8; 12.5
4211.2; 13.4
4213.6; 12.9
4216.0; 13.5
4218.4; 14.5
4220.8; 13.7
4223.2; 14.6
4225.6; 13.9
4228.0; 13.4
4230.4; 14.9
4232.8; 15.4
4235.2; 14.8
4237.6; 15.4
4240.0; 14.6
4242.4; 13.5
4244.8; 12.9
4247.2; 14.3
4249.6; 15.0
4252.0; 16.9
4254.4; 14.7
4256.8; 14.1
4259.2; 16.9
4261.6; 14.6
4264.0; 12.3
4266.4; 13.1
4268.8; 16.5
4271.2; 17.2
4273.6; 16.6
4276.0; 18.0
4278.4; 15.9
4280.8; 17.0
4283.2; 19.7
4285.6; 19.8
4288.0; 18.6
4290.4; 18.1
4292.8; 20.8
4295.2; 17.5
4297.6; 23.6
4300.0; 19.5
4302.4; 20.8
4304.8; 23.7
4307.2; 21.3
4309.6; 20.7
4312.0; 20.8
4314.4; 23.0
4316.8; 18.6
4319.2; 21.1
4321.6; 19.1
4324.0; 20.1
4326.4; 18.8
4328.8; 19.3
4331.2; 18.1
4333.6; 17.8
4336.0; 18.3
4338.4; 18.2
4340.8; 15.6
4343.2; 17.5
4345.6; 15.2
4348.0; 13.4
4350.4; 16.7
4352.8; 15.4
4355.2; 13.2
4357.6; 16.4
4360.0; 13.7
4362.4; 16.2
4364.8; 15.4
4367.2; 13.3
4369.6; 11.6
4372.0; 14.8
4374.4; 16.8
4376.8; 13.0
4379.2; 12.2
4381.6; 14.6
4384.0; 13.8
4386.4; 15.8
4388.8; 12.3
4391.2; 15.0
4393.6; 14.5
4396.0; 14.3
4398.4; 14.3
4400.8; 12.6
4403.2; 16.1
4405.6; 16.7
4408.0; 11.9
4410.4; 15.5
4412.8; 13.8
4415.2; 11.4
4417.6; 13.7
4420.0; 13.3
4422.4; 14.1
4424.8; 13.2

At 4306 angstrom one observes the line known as Mg II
